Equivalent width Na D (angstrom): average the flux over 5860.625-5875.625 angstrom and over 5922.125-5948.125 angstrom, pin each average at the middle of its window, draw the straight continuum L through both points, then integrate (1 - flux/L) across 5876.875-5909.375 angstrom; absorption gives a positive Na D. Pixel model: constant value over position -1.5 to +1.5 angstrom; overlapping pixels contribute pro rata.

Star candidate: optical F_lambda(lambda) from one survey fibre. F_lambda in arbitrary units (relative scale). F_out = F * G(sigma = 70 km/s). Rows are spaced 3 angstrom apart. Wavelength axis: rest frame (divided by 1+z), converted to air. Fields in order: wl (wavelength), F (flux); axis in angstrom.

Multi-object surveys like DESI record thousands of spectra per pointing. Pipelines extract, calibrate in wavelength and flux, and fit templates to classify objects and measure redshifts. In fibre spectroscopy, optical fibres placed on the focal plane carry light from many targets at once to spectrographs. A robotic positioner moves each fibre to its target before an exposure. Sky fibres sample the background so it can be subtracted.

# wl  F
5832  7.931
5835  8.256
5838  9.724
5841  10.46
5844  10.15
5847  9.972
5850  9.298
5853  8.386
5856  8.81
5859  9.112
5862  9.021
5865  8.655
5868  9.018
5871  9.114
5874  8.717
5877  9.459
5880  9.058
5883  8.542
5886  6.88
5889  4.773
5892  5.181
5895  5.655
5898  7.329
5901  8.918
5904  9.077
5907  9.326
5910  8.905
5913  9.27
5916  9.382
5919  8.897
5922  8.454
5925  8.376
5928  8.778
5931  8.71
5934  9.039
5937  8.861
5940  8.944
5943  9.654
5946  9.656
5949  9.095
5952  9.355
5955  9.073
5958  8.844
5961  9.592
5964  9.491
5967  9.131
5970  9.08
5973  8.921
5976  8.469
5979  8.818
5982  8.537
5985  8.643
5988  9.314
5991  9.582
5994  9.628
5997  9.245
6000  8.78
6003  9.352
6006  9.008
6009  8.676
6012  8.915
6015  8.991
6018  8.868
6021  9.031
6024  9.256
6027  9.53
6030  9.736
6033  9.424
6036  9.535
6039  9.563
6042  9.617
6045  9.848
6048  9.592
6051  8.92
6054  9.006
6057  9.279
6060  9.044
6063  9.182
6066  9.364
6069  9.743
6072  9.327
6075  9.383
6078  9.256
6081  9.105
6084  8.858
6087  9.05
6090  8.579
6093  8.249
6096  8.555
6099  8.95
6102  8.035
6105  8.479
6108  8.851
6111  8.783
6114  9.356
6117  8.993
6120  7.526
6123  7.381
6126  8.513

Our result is 4.8 angstrom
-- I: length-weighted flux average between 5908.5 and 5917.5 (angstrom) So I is 9.19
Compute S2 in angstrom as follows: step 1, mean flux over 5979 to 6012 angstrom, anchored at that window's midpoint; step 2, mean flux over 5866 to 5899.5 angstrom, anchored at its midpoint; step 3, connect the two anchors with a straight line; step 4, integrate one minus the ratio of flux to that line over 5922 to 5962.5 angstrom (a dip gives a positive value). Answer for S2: -3.2 angstrom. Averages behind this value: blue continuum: 7.63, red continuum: 9.06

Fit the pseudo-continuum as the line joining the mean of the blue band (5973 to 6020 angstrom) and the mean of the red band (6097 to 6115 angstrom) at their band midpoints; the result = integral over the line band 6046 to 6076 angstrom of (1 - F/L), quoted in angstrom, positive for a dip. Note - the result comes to -1.57 angstrom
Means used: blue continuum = 8.99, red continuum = 8.72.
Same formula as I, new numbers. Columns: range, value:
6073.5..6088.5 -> 9.13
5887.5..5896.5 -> 5.2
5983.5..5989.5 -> 8.98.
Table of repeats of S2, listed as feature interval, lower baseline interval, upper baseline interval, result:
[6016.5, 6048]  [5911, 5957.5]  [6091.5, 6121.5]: -2.4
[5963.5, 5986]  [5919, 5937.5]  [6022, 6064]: 0.3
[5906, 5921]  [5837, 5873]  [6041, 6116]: 0.2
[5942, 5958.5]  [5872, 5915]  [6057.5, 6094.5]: -1.9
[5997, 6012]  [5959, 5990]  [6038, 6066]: 0.3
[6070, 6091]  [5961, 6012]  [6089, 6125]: -1.2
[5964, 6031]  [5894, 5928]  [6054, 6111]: -2.4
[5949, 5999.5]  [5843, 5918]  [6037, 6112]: -2.0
